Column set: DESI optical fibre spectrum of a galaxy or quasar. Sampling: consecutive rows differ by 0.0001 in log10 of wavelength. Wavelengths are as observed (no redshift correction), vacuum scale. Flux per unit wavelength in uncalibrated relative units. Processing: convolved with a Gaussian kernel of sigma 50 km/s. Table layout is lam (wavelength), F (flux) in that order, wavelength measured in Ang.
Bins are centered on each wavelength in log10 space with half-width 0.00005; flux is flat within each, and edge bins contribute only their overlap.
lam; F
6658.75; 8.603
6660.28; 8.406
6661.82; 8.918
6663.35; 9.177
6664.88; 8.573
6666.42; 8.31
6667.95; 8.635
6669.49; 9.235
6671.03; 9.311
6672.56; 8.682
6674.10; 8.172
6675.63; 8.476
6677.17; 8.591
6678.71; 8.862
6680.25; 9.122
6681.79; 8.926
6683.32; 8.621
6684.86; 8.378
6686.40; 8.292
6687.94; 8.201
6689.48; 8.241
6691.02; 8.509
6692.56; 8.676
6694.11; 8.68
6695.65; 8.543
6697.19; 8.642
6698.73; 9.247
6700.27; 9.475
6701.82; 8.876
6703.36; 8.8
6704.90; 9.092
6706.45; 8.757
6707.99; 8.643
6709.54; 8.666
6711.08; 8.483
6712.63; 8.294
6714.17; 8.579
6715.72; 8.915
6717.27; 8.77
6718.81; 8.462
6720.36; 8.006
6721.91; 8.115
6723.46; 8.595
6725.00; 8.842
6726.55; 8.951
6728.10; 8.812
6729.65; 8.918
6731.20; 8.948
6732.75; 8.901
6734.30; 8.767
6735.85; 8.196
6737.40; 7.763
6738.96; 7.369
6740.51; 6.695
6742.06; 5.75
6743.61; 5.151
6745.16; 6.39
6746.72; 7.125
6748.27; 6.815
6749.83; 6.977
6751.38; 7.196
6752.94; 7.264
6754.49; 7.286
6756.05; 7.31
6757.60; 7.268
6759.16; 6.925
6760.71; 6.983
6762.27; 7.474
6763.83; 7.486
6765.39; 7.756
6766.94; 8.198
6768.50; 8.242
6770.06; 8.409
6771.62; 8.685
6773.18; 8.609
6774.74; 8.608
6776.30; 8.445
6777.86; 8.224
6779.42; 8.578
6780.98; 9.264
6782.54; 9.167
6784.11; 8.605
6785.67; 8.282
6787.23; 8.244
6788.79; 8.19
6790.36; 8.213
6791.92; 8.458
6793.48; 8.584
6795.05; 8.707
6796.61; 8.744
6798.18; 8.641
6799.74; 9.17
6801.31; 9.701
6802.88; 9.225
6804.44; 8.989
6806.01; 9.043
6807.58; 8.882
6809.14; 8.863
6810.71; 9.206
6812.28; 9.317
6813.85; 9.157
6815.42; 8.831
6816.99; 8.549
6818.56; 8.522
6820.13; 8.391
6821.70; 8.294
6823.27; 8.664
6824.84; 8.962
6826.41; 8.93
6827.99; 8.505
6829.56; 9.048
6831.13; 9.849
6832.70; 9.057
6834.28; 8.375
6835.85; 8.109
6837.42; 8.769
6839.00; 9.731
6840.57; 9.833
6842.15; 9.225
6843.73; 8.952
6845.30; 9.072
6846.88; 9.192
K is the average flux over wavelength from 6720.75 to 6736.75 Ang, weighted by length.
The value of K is 8.68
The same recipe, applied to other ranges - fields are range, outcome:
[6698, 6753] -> 8.14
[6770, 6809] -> 8.72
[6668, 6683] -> 8.81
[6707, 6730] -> 8.6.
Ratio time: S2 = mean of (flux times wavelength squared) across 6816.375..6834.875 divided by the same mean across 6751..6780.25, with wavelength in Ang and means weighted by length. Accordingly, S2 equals 1.14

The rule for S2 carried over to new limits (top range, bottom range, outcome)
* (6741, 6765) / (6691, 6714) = 0.80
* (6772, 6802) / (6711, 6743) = 1.07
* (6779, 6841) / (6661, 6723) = 1.06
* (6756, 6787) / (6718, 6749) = 1.05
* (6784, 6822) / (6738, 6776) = 1.21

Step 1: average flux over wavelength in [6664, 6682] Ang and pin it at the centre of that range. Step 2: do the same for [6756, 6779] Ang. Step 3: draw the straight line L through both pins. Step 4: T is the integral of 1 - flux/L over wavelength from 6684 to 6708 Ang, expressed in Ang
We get -0.4 Ang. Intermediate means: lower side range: 8.74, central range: 8.69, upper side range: 7.94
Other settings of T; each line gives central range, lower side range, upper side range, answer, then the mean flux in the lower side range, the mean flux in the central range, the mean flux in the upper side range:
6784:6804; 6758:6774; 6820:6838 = -1.0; 7.86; 8.69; 8.76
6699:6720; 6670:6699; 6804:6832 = -0.2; 8.64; 8.75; 8.89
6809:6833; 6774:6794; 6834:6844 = 0.0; 8.53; 8.88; 9.03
